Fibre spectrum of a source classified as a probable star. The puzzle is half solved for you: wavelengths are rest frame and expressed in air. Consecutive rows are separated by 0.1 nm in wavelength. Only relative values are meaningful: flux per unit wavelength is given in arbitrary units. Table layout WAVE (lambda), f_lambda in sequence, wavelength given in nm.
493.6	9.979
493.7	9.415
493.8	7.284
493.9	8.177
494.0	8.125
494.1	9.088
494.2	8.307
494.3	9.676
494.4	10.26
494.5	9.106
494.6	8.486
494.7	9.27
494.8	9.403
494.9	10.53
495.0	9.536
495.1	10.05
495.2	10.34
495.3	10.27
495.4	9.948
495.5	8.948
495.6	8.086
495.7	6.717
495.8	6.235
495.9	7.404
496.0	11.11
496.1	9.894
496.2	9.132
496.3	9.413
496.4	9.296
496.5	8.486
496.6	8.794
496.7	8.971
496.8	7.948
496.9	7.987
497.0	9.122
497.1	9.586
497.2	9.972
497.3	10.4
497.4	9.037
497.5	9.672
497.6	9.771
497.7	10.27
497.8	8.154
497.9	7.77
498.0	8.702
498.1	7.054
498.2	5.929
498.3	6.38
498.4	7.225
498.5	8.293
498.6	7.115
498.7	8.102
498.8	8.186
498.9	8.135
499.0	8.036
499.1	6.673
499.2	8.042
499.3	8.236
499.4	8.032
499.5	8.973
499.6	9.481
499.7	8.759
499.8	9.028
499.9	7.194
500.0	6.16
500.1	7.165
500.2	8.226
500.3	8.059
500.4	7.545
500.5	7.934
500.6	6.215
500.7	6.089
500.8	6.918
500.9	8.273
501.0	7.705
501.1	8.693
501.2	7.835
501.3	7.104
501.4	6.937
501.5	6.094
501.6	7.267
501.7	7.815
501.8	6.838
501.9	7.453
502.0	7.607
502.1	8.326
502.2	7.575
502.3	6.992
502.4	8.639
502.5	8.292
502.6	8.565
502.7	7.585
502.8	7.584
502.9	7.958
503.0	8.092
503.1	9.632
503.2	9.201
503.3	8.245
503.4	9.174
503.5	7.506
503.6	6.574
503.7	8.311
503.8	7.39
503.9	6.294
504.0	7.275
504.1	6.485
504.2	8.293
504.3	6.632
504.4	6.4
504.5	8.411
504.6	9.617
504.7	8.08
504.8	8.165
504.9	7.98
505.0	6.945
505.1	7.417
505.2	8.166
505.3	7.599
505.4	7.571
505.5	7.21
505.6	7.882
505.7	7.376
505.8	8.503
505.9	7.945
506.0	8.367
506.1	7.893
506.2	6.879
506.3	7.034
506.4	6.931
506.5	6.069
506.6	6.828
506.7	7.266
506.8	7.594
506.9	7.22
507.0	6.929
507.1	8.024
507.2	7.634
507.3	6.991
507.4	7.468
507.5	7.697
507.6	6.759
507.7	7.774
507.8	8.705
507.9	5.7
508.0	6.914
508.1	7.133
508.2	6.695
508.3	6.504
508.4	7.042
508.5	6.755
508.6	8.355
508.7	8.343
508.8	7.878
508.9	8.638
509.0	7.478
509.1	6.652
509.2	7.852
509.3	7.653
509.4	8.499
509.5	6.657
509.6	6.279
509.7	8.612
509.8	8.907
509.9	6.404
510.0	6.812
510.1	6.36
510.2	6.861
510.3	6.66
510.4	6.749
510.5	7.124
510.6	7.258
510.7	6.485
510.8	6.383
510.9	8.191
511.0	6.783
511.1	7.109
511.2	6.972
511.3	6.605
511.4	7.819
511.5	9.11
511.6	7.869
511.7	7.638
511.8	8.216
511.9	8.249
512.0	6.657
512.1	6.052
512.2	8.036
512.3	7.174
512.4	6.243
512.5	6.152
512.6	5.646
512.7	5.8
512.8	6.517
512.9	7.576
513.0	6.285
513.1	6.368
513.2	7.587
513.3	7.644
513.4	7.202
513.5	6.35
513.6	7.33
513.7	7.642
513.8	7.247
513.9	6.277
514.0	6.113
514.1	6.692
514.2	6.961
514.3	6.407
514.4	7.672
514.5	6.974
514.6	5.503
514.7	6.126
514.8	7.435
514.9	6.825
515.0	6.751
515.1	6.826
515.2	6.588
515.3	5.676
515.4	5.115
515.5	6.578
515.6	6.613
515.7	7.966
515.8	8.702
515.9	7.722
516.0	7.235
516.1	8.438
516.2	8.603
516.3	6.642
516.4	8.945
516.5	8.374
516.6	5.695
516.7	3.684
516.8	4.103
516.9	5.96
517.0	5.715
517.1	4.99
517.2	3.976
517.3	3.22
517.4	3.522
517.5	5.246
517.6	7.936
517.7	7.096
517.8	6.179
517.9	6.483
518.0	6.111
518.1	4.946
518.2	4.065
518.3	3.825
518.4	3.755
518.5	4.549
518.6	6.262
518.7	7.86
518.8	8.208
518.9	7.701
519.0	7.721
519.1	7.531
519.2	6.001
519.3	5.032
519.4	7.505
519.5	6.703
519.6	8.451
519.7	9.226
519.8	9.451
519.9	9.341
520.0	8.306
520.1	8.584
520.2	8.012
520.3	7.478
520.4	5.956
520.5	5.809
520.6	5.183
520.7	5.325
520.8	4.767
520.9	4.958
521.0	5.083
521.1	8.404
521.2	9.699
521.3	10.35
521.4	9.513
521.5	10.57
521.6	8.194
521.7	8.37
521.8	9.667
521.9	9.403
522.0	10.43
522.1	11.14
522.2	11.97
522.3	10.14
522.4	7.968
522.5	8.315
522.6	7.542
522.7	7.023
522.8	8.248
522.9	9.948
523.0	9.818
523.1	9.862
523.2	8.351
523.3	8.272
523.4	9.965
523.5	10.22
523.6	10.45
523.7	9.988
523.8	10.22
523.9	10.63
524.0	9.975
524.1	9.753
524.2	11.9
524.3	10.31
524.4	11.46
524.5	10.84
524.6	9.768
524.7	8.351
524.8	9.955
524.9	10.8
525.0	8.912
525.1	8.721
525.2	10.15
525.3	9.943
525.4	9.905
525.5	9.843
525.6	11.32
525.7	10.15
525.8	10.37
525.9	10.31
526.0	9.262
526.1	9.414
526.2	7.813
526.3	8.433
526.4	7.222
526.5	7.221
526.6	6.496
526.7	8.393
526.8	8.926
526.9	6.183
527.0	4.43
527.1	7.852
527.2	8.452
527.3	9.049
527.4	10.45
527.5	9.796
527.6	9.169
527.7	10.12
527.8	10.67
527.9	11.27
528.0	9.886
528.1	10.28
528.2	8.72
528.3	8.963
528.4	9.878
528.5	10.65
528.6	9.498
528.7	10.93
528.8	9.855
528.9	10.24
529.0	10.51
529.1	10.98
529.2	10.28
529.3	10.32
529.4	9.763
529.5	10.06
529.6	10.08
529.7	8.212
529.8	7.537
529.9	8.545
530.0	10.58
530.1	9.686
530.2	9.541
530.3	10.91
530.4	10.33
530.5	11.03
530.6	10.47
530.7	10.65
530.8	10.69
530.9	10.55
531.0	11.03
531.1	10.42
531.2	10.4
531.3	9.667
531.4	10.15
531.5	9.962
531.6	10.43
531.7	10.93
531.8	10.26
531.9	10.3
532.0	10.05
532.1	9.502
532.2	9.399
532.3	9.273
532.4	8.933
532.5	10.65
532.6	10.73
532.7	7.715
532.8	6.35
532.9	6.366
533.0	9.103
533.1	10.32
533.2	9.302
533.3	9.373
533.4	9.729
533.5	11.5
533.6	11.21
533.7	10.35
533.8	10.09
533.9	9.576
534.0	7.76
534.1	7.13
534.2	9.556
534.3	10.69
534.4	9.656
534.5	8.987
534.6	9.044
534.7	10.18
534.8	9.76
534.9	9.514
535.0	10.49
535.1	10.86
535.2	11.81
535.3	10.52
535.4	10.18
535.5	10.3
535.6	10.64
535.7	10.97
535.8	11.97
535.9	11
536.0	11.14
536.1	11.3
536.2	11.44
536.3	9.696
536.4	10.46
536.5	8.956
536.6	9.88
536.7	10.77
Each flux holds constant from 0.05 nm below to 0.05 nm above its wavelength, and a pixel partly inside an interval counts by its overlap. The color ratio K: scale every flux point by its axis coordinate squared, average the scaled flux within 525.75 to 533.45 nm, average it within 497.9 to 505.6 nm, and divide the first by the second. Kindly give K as 1.4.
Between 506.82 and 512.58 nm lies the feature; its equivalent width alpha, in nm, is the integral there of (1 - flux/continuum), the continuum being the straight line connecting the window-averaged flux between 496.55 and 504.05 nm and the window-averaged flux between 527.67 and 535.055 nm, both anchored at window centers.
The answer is 0.84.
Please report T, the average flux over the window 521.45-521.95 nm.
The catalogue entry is 9.24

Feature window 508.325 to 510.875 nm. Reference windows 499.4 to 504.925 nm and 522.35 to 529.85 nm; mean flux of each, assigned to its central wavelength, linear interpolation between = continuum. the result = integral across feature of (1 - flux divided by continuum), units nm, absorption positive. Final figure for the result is 0.30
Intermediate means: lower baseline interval 7.76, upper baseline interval 9.42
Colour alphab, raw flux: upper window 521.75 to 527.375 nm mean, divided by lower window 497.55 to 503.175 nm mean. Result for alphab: 1.19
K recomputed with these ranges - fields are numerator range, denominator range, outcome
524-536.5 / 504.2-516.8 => 1.46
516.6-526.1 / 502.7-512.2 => 1.14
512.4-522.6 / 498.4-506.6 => 0.96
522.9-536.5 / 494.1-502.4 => 1.33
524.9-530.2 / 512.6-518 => 1.50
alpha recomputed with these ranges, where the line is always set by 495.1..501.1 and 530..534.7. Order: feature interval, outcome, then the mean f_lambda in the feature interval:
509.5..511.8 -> 0.42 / 7.24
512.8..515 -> 0.52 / 6.86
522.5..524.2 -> 0.00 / 9.43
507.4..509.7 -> 0.36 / 7.39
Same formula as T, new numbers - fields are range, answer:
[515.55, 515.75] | 7.29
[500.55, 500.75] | 6.15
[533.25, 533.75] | 10.4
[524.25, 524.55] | 10.9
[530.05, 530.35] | 10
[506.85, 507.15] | 7.39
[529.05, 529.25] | 10.6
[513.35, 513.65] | 6.96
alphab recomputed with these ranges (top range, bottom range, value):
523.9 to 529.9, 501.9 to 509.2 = 1.25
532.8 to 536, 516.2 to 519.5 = 1.66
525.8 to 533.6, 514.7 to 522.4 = 1.35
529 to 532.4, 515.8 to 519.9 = 1.56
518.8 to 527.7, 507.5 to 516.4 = 1.23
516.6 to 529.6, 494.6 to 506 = 1.03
